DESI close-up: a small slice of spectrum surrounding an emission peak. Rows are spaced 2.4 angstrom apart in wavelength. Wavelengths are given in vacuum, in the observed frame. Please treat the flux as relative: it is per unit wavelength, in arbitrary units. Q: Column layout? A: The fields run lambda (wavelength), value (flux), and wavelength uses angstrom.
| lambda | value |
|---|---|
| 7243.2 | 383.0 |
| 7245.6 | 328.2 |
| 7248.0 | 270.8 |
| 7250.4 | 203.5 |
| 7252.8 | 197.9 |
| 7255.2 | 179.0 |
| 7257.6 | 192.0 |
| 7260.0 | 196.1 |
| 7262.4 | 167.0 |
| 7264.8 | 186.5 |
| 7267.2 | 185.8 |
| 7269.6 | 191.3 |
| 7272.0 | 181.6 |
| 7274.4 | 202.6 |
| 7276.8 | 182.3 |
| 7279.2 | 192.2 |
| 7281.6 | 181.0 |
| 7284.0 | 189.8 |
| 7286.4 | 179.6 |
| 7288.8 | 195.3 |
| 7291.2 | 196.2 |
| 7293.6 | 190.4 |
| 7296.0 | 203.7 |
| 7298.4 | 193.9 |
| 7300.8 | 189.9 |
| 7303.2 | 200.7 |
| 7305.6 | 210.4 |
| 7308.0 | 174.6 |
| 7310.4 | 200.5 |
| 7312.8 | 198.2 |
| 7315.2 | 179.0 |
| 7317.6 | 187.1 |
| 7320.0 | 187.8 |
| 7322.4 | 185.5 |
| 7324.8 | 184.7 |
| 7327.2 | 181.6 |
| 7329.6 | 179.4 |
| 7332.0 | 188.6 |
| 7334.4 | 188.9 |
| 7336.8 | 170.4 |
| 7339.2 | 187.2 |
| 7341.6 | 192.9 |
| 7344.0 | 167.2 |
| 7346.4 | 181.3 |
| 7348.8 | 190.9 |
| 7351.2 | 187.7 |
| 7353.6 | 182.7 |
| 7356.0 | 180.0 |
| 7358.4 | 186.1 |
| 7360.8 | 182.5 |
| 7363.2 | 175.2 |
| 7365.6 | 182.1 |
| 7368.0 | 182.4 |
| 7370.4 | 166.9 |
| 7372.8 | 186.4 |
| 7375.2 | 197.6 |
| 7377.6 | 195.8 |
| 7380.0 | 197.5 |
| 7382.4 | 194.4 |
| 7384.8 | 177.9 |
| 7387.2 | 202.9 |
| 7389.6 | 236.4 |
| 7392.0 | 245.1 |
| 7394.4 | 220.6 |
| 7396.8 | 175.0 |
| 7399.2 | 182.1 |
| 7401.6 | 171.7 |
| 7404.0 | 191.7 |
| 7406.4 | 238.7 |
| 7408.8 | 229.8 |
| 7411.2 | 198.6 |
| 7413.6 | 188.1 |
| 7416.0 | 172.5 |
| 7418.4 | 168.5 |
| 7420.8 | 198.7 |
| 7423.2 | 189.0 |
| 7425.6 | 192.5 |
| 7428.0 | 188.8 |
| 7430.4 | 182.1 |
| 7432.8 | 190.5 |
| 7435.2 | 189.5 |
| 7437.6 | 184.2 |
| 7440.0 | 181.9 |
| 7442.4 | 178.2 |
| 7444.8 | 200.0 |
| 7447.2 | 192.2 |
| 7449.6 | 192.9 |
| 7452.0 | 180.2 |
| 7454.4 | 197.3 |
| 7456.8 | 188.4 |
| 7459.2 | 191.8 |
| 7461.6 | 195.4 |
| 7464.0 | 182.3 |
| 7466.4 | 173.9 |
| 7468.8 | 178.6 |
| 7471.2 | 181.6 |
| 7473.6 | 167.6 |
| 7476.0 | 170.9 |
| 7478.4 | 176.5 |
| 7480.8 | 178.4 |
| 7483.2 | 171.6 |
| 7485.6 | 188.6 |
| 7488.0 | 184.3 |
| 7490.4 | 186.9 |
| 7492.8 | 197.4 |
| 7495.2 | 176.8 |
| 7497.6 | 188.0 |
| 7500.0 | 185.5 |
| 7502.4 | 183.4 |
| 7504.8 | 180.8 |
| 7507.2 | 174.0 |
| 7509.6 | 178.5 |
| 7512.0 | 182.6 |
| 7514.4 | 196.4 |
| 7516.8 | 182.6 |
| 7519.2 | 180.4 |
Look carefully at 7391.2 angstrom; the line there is [S II] 6716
